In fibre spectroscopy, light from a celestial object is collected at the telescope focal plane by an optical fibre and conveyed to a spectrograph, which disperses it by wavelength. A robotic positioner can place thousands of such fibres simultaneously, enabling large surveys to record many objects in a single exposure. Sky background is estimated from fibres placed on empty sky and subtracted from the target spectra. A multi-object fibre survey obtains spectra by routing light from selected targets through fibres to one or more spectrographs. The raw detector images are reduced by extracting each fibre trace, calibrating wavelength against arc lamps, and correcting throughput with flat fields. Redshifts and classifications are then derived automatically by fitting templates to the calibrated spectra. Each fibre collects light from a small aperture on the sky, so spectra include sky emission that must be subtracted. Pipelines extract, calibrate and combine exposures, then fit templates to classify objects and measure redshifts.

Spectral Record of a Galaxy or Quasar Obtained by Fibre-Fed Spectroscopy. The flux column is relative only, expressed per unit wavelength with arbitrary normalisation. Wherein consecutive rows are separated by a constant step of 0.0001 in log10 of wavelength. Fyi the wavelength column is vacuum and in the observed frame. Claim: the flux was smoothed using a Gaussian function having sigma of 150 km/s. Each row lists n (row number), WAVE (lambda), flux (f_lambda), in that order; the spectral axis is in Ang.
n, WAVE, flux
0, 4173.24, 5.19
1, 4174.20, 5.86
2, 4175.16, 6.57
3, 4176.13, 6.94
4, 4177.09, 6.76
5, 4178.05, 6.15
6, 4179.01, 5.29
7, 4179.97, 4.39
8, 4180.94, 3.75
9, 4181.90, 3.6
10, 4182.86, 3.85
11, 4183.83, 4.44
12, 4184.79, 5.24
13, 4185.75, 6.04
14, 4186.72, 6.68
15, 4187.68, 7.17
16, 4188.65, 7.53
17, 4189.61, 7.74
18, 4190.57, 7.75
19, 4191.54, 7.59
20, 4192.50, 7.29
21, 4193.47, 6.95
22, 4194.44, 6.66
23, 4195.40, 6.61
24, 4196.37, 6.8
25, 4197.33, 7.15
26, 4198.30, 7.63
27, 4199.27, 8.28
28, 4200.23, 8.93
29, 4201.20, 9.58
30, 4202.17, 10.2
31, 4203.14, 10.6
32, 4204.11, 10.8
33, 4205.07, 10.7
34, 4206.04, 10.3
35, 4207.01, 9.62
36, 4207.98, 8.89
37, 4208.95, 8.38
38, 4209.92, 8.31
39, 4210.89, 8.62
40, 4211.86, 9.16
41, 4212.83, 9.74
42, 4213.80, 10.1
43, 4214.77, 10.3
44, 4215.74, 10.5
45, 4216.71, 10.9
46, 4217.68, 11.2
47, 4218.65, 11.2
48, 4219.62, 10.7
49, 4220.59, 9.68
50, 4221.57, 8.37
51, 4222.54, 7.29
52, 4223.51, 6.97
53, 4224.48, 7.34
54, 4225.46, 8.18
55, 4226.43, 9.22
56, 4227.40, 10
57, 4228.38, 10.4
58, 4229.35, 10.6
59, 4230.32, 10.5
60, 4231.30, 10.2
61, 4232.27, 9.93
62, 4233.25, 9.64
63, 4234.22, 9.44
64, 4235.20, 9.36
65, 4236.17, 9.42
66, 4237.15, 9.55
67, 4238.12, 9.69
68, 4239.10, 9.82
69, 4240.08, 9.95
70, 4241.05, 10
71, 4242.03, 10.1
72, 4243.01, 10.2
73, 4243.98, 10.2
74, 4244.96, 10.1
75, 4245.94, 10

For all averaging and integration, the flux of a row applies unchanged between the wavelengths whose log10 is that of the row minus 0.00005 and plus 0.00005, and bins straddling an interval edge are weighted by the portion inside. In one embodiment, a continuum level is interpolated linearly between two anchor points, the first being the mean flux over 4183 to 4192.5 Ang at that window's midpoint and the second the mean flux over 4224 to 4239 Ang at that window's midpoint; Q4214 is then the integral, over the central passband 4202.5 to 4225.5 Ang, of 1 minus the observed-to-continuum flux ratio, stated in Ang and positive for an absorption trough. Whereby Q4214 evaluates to -3.3 Ang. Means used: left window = 6.62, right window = 9.57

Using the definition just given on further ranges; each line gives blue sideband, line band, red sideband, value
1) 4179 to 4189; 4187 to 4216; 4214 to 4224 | -4.6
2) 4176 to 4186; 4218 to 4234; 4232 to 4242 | -1.2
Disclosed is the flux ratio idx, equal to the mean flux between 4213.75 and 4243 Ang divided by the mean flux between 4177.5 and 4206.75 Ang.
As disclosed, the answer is 1.3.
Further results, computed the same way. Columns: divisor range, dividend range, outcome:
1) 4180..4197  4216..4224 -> 1.55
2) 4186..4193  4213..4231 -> 1.31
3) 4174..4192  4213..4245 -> 1.63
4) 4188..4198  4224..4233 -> 1.33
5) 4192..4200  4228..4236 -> 1.38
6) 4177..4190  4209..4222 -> 1.77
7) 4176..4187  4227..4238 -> 1.91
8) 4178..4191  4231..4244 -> 1.73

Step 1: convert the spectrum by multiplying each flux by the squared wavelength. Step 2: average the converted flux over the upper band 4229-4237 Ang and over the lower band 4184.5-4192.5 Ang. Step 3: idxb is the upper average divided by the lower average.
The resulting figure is 1.43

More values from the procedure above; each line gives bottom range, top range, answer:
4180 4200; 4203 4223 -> 1.54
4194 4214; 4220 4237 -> 1.05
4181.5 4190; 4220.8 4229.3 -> 1.51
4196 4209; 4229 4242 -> 1.09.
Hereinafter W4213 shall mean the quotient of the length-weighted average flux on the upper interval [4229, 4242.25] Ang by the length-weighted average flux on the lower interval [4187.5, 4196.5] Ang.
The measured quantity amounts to 1.4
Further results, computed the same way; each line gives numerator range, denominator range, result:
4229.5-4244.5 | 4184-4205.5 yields 1.26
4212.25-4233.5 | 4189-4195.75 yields 1.33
